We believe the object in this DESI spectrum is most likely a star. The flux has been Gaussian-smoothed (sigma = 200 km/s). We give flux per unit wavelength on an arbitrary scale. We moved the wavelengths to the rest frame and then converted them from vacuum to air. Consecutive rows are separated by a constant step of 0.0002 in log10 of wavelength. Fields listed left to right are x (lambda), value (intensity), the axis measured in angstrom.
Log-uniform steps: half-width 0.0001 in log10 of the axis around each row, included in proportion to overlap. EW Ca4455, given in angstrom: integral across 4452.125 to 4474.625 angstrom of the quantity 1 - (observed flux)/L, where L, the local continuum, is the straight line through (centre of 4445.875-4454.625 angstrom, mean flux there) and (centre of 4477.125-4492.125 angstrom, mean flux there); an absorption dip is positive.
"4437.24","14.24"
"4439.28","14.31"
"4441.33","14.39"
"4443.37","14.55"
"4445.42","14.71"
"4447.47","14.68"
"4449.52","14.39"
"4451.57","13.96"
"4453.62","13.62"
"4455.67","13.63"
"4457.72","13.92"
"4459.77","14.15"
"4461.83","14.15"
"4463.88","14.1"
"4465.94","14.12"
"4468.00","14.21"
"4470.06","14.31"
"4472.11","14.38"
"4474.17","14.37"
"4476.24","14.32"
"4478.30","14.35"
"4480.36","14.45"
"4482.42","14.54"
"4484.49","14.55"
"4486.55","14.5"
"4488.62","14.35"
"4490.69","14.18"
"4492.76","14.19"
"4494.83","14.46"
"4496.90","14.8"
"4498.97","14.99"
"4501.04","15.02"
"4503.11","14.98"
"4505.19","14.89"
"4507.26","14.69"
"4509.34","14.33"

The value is 0.3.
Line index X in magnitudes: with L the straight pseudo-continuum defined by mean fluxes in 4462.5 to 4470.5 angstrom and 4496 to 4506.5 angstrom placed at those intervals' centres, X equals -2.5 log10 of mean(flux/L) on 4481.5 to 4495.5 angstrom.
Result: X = 0.02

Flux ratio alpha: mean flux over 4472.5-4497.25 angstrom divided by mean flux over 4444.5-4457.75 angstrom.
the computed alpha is 1.02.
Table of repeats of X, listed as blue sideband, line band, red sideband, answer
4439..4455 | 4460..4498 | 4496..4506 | 0.03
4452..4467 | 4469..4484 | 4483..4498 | -0.01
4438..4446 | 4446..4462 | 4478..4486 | 0.03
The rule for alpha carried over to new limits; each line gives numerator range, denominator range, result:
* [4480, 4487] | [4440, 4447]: 1.00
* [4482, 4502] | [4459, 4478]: 1.02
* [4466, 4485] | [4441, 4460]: 1.01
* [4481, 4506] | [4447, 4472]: 1.04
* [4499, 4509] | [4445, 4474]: 1.05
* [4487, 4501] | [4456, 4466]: 1.03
